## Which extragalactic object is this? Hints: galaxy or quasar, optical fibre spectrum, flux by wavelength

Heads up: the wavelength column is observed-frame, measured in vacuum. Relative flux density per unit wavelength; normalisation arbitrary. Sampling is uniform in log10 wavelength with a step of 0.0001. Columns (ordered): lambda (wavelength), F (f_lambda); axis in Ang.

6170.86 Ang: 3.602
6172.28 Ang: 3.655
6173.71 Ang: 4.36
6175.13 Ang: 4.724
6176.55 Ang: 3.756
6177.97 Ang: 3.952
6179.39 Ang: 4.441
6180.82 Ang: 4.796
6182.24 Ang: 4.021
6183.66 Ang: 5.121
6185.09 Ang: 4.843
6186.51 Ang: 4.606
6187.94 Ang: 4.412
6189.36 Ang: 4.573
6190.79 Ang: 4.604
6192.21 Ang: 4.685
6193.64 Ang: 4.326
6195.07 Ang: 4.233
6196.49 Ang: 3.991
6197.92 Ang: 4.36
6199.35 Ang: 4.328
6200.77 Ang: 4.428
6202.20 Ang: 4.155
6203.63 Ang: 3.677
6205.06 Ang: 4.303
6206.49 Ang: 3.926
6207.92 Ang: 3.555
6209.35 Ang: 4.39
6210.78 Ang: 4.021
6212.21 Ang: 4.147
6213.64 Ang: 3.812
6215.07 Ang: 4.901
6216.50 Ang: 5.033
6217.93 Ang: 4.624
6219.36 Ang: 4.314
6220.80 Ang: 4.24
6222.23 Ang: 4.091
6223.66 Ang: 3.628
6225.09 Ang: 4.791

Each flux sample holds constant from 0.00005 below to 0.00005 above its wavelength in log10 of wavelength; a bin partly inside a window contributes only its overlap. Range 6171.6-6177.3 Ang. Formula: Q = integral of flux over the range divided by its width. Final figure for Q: 4.12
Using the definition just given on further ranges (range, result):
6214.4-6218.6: 4.86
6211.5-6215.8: 4.29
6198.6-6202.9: 4.31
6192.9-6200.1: 4.25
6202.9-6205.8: 3.98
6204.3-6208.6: 3.93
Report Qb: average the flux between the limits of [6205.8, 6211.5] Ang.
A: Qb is 3.97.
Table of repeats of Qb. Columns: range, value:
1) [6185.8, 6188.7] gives 4.51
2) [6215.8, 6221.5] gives 4.55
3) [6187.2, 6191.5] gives 4.53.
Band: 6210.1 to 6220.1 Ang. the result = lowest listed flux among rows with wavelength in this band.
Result 3.812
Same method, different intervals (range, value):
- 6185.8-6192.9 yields 4.412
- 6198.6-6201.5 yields 4.328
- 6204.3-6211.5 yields 3.555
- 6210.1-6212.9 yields 4.021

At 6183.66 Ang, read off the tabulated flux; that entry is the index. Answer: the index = 5.121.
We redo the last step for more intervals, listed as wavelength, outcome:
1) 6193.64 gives 4.326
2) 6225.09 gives 4.791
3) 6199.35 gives 4.328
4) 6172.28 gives 3.655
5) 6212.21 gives 4.147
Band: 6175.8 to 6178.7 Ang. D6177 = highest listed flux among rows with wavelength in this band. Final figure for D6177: 3.952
